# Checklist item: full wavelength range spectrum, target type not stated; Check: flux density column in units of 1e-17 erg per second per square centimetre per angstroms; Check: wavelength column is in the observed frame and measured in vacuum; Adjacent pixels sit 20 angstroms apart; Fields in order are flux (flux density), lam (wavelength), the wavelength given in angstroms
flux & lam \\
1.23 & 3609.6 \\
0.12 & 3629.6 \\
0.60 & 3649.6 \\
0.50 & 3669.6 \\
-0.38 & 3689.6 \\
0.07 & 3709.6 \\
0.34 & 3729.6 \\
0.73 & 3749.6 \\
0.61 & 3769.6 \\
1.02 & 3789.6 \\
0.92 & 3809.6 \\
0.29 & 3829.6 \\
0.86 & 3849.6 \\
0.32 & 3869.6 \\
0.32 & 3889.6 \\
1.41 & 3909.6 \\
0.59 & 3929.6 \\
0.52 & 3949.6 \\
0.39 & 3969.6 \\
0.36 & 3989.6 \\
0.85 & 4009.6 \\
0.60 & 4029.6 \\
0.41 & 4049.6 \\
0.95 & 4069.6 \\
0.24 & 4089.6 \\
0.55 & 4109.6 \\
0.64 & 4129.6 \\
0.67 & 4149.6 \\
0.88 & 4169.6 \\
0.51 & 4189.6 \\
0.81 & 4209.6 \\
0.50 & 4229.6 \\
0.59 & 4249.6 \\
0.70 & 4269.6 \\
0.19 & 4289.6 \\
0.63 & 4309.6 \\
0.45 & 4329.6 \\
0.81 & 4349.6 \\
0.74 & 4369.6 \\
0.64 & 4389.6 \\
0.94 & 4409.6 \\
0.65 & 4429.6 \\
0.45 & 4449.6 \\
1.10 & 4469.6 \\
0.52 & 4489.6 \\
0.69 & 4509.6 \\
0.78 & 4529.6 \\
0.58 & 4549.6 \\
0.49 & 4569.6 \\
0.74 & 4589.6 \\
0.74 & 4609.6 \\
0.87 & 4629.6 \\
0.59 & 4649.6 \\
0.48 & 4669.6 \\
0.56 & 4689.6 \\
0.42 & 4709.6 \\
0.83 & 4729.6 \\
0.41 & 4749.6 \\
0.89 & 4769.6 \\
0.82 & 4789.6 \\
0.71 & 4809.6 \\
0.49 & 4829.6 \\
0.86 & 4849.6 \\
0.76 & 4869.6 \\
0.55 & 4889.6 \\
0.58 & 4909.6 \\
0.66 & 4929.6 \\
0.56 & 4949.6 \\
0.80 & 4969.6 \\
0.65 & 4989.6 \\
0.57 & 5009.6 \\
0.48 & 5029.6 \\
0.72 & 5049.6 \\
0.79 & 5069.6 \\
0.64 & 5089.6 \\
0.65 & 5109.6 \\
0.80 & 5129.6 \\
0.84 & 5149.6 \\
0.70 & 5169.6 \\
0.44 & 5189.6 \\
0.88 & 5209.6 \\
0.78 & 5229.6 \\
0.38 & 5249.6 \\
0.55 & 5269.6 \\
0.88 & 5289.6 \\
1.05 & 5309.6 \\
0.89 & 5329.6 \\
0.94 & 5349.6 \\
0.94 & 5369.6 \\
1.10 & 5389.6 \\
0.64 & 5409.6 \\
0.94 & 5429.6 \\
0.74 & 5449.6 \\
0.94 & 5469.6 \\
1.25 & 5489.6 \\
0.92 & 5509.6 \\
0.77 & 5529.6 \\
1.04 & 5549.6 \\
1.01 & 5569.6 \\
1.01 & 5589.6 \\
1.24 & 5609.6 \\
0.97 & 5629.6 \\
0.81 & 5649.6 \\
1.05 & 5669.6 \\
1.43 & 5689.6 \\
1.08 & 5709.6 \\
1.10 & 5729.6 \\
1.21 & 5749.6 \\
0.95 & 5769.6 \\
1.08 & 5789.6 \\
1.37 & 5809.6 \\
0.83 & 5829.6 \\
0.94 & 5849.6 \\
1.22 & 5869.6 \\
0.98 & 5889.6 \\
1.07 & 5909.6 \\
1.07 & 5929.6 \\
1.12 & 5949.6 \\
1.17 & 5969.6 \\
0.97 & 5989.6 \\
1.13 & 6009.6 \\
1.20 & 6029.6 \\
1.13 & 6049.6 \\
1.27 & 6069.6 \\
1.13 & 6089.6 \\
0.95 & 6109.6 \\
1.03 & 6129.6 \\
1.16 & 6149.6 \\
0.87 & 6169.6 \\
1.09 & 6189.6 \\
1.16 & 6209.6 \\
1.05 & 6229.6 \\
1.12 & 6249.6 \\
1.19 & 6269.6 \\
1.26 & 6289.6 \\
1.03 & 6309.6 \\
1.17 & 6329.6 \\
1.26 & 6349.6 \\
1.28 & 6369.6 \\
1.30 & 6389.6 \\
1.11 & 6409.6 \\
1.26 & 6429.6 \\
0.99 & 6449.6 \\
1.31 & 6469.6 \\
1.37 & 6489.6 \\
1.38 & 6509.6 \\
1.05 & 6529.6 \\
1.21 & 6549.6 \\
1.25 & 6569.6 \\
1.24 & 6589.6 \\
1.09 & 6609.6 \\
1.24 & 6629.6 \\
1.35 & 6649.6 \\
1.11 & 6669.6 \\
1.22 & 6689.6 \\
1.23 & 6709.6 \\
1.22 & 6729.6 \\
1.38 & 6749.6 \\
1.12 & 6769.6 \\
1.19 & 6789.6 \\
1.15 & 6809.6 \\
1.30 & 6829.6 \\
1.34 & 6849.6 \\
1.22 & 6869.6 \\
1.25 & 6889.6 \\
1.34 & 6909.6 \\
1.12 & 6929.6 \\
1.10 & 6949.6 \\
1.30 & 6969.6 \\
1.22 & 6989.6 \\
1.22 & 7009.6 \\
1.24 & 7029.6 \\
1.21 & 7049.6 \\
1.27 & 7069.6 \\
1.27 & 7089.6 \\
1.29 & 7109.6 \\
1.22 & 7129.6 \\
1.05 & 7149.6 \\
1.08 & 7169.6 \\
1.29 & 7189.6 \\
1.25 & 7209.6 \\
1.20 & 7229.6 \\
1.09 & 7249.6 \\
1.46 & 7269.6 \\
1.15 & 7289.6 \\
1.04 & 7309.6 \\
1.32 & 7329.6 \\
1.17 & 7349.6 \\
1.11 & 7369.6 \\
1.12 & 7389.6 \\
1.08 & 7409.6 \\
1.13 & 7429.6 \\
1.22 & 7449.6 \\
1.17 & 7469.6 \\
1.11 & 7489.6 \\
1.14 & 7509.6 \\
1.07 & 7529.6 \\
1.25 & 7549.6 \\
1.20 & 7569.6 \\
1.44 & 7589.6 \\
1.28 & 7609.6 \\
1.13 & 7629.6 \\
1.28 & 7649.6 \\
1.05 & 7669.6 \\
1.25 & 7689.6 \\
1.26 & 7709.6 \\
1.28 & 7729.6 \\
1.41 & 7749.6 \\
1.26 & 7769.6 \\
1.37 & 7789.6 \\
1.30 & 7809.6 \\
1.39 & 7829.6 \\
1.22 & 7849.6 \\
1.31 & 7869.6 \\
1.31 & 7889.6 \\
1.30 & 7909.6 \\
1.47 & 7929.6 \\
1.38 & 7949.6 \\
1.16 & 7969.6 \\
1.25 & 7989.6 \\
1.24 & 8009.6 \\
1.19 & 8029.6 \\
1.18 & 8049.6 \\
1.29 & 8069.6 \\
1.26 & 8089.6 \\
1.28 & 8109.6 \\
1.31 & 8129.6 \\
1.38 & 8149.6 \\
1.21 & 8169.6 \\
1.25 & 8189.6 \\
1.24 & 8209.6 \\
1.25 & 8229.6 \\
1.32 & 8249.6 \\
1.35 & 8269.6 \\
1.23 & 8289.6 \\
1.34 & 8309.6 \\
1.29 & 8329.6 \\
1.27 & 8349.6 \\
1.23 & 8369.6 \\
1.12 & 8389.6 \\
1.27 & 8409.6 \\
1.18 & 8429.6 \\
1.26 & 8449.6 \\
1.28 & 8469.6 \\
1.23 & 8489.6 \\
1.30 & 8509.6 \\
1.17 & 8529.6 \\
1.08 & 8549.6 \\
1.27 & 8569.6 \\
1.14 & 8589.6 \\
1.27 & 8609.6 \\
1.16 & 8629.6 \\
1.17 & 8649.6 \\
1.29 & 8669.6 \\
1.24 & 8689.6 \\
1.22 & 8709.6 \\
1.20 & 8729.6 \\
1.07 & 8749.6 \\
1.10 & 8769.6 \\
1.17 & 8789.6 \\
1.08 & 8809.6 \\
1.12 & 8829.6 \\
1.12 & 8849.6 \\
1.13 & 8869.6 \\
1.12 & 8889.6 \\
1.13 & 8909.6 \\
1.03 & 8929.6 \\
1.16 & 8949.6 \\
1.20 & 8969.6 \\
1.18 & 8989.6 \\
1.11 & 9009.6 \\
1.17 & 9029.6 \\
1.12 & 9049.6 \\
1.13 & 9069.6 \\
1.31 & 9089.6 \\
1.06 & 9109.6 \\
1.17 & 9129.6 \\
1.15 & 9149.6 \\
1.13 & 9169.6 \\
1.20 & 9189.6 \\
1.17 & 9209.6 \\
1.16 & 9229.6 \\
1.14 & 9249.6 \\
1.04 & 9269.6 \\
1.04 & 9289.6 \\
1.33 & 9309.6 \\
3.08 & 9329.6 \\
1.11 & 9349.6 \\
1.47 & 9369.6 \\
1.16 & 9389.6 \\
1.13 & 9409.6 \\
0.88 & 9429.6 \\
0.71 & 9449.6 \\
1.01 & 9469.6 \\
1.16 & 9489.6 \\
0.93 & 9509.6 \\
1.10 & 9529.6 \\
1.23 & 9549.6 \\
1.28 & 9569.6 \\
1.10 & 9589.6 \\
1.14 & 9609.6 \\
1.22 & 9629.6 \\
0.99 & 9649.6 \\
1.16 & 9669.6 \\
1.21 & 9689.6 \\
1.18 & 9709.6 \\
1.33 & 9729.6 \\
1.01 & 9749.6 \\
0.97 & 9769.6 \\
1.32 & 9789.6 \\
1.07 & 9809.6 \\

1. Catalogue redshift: 0.422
